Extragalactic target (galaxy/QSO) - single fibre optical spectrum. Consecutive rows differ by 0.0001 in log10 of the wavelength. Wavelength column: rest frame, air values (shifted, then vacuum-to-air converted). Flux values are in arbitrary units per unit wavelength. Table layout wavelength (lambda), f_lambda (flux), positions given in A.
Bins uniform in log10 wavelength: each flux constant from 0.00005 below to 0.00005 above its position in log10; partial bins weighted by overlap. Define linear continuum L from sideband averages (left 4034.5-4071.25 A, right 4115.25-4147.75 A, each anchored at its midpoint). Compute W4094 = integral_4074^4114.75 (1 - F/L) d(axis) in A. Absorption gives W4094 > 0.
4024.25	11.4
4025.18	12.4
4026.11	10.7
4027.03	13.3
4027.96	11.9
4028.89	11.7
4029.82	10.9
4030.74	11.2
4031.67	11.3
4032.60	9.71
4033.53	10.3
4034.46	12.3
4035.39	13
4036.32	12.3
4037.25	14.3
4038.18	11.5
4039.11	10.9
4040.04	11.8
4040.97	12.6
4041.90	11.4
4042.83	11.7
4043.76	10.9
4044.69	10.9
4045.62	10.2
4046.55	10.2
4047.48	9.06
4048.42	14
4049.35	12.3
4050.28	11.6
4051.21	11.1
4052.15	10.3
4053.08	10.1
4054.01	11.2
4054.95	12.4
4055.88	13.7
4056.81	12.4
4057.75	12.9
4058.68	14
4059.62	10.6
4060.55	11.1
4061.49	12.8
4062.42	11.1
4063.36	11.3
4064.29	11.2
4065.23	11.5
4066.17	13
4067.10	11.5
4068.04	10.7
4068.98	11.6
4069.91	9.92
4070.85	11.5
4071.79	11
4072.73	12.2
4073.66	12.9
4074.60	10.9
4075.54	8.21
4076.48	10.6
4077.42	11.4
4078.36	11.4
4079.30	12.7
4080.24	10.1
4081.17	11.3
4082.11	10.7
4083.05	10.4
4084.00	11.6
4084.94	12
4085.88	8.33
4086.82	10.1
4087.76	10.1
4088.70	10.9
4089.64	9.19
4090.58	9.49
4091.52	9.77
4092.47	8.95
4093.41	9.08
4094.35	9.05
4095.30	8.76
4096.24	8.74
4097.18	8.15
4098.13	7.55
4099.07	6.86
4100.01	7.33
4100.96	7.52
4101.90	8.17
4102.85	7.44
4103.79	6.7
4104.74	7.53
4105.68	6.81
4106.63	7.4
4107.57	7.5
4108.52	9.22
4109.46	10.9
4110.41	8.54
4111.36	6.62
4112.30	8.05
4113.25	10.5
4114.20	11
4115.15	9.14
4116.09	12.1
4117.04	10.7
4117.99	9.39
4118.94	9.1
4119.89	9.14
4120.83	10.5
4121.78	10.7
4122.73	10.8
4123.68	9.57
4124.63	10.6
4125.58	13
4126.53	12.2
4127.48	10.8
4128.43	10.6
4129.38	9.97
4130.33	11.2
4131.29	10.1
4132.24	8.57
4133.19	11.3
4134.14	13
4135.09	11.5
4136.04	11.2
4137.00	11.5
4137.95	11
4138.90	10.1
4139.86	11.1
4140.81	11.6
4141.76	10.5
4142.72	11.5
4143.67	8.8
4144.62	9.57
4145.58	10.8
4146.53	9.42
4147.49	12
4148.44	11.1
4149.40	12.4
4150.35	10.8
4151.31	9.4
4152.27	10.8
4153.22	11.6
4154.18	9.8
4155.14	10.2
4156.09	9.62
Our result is 6.9 A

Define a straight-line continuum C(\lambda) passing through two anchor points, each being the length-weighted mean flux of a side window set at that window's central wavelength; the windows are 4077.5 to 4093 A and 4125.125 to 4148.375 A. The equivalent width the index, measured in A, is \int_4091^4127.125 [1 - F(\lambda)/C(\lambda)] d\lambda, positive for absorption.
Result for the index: 5.3 A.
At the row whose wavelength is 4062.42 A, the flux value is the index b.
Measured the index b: 11.1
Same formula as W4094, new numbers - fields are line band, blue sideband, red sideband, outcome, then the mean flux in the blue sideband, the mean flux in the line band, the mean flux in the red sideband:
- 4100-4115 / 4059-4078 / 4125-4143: 3.9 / 11.3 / 8.25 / 11.1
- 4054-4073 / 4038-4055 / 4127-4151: -1.1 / 11.2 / 11.8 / 10.8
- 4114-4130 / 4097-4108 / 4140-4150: -2.9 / 7.39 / 10.6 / 10.8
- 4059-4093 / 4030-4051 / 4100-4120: -2.8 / 11.5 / 10.9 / 8.69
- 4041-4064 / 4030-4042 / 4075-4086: -0.4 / 11.7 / 11.6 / 10.8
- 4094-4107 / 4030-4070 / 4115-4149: 3.9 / 11.6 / 7.7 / 10.7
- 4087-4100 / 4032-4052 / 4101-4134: 1.6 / 11.5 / 8.94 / 9.6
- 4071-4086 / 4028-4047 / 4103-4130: -0.8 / 11.5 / 11.1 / 9.6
